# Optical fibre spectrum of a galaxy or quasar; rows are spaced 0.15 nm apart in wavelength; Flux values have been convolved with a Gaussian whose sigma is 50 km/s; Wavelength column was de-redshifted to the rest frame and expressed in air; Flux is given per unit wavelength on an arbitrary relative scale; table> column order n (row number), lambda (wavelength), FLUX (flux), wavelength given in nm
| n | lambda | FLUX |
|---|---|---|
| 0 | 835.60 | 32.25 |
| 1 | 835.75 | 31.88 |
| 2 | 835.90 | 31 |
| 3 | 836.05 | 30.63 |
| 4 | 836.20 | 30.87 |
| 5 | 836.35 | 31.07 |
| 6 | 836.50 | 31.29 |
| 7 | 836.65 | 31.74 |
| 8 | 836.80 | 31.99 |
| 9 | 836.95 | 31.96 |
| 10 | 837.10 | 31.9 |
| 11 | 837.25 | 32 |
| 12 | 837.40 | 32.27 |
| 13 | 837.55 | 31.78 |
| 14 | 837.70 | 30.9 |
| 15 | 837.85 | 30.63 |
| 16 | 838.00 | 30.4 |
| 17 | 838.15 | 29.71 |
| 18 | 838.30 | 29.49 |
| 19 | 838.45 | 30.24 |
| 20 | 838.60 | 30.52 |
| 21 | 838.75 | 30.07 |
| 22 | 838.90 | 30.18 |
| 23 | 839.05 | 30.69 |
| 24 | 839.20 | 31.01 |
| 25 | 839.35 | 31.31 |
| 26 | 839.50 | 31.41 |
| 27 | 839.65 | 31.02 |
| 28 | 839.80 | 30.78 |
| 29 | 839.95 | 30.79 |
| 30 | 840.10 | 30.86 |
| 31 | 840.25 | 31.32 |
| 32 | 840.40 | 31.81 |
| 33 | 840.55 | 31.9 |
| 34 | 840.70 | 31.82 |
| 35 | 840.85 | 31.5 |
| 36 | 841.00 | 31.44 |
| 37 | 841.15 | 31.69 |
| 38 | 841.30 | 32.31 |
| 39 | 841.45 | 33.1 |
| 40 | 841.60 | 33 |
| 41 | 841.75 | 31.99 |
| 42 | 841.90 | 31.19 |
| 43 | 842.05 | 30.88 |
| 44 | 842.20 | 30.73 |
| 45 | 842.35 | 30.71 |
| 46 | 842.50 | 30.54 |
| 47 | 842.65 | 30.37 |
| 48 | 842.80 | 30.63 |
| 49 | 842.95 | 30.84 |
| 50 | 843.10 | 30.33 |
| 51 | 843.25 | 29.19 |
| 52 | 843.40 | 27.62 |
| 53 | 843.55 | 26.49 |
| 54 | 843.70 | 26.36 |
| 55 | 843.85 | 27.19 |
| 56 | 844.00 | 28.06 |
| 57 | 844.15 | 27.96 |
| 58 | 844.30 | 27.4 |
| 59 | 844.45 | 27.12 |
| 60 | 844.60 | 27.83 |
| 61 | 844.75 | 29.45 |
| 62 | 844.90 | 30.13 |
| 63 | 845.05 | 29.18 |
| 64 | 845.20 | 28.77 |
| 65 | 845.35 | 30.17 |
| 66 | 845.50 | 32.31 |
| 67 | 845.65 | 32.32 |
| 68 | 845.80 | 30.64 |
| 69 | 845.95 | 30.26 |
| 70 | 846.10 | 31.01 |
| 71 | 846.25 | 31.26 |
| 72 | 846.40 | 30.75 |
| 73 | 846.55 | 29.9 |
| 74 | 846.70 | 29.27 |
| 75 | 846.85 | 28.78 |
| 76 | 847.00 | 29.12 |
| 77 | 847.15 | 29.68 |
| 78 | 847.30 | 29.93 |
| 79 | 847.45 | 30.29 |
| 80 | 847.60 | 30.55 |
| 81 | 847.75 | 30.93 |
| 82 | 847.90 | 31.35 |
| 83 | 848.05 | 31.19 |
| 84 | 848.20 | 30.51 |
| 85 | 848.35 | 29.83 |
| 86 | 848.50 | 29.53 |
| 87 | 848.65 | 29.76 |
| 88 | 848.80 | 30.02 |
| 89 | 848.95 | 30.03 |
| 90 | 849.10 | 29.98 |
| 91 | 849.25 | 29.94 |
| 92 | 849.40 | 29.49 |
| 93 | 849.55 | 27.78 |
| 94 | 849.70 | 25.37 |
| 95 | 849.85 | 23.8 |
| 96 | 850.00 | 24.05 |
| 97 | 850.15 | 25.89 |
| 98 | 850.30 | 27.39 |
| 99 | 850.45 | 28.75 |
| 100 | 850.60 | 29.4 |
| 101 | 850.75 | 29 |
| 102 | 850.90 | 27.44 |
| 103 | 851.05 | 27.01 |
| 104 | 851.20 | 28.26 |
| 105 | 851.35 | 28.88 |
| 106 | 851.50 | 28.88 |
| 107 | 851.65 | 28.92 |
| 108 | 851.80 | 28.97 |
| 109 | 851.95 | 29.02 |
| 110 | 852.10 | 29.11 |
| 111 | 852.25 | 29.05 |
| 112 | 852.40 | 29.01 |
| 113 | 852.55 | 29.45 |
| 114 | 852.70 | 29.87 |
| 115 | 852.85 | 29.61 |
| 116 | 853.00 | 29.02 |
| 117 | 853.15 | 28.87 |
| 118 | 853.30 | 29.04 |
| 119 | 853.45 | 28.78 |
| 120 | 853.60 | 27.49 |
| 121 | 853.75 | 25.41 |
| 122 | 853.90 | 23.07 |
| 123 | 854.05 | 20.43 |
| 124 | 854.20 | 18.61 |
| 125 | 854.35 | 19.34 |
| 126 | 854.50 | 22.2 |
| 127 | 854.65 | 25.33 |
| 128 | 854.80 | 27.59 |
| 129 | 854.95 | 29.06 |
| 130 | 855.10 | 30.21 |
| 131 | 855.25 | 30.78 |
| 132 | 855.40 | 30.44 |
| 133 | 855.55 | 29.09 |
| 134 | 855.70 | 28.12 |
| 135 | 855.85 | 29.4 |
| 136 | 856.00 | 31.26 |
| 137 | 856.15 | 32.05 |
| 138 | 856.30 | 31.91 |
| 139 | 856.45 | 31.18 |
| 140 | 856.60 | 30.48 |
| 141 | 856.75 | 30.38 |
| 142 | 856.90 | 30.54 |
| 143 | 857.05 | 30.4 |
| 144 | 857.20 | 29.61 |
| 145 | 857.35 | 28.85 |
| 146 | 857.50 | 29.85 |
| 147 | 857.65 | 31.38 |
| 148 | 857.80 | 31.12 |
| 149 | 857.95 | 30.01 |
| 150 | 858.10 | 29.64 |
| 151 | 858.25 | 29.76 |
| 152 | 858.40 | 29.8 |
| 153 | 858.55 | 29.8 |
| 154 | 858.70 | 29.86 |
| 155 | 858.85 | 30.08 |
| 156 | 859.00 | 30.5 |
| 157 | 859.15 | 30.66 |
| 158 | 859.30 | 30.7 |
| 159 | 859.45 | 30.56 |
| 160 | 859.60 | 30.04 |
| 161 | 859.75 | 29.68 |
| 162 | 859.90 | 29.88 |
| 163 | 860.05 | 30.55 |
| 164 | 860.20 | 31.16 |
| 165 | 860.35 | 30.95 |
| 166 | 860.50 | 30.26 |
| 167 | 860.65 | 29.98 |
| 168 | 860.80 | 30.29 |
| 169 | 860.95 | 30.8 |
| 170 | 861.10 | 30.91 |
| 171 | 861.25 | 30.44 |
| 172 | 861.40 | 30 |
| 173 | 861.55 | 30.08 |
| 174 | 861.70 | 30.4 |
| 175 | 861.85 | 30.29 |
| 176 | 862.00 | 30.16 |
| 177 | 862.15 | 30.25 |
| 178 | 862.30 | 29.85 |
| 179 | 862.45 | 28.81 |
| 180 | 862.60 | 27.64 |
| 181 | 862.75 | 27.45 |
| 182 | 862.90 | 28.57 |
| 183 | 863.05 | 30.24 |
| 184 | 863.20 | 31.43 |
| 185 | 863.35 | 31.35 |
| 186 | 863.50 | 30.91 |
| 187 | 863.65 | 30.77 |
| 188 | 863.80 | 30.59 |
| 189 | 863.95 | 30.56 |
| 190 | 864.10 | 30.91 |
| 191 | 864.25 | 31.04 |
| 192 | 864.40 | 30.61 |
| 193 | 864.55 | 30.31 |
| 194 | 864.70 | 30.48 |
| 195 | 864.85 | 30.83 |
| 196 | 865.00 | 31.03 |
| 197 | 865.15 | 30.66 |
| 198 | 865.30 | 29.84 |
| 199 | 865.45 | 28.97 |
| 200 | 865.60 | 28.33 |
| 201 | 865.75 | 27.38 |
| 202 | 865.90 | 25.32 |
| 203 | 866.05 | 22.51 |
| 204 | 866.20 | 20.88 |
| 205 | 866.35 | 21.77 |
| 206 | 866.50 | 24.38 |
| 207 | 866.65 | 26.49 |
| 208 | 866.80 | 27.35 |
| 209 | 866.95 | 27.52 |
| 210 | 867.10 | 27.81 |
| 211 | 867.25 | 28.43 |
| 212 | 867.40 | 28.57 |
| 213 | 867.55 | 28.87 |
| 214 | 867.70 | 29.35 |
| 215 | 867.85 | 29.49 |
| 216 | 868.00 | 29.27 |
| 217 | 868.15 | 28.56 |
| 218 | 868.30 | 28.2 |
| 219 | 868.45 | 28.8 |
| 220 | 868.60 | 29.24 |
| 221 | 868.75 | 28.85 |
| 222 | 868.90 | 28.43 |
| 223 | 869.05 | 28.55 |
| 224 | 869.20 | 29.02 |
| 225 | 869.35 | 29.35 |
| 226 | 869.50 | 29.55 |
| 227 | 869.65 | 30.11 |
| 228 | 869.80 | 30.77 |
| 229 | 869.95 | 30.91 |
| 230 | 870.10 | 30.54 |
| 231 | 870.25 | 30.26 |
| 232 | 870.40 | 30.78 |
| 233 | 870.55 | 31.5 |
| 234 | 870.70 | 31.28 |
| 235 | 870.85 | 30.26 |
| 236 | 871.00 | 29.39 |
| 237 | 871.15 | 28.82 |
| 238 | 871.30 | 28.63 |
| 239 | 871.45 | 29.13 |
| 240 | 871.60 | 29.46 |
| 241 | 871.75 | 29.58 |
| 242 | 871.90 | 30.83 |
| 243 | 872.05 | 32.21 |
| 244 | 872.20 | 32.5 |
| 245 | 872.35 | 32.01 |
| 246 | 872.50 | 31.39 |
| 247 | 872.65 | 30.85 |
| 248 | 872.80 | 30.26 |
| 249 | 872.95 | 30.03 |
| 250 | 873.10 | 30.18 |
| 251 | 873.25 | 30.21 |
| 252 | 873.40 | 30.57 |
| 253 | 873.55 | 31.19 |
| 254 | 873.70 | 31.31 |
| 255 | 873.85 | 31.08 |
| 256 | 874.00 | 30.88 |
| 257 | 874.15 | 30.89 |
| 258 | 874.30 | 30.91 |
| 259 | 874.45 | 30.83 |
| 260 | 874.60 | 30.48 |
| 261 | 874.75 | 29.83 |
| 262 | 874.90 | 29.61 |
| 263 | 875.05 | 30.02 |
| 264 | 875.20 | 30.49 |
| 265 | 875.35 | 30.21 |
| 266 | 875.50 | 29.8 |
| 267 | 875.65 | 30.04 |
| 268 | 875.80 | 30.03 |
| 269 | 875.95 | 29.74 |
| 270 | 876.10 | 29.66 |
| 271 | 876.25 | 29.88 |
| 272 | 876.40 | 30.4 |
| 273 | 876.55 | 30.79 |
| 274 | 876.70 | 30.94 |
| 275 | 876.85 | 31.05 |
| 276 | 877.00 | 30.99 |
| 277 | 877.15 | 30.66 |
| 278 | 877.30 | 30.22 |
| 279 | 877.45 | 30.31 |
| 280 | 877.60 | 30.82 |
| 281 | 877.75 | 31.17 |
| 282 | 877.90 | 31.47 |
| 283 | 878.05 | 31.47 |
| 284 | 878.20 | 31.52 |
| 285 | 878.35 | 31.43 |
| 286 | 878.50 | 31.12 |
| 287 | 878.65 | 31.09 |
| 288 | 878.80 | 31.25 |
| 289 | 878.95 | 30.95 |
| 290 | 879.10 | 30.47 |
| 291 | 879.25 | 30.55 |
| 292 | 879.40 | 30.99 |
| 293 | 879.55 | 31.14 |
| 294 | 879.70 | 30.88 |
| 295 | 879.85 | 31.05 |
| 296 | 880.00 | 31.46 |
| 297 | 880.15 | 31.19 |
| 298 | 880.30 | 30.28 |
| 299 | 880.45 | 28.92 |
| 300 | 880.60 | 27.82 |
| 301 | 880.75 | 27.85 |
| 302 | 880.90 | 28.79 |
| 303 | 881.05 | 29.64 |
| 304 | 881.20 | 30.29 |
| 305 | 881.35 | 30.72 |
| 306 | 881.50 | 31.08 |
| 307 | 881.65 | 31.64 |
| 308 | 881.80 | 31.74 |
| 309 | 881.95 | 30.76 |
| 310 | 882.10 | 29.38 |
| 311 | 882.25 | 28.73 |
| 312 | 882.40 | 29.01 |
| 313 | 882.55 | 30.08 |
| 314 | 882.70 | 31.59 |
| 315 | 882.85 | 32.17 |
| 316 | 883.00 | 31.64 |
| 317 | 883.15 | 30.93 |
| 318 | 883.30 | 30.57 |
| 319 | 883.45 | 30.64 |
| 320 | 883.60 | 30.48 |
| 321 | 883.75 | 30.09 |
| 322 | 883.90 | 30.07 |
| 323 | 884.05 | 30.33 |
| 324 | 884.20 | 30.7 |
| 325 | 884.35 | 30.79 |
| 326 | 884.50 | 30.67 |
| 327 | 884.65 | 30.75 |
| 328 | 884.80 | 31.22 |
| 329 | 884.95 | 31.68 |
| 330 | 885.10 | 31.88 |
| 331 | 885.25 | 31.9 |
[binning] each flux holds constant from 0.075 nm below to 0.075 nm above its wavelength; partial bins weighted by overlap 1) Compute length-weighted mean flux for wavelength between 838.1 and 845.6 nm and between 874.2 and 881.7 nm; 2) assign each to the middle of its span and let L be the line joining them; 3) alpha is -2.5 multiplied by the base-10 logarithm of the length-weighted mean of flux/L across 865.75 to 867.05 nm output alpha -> 0.22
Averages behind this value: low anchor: 30.2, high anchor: 30.5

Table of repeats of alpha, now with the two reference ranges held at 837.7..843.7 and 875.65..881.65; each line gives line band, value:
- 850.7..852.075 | 0.080 mag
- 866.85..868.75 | 0.070 mag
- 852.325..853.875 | 0.080 mag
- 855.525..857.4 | 0.012 mag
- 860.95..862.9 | 0.033 mag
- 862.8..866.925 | 0.072 mag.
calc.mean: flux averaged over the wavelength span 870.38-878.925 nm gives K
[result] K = 30.6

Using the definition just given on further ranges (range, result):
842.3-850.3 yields 29.3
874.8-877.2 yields 30.3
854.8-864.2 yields 30.2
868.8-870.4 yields 29.8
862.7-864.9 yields 30.4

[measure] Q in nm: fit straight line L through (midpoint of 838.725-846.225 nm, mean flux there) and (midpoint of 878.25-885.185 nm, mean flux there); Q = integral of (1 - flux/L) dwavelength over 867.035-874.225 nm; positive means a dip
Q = 0.128 nm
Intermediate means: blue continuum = 30.3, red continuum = 30.6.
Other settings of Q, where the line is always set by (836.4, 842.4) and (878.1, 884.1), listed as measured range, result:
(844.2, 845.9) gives 0.09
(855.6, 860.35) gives 0.10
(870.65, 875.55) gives 0.03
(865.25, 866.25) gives 0.15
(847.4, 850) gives 0.15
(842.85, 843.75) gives 0.08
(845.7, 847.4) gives 0.06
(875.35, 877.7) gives 0.02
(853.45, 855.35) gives 0.36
